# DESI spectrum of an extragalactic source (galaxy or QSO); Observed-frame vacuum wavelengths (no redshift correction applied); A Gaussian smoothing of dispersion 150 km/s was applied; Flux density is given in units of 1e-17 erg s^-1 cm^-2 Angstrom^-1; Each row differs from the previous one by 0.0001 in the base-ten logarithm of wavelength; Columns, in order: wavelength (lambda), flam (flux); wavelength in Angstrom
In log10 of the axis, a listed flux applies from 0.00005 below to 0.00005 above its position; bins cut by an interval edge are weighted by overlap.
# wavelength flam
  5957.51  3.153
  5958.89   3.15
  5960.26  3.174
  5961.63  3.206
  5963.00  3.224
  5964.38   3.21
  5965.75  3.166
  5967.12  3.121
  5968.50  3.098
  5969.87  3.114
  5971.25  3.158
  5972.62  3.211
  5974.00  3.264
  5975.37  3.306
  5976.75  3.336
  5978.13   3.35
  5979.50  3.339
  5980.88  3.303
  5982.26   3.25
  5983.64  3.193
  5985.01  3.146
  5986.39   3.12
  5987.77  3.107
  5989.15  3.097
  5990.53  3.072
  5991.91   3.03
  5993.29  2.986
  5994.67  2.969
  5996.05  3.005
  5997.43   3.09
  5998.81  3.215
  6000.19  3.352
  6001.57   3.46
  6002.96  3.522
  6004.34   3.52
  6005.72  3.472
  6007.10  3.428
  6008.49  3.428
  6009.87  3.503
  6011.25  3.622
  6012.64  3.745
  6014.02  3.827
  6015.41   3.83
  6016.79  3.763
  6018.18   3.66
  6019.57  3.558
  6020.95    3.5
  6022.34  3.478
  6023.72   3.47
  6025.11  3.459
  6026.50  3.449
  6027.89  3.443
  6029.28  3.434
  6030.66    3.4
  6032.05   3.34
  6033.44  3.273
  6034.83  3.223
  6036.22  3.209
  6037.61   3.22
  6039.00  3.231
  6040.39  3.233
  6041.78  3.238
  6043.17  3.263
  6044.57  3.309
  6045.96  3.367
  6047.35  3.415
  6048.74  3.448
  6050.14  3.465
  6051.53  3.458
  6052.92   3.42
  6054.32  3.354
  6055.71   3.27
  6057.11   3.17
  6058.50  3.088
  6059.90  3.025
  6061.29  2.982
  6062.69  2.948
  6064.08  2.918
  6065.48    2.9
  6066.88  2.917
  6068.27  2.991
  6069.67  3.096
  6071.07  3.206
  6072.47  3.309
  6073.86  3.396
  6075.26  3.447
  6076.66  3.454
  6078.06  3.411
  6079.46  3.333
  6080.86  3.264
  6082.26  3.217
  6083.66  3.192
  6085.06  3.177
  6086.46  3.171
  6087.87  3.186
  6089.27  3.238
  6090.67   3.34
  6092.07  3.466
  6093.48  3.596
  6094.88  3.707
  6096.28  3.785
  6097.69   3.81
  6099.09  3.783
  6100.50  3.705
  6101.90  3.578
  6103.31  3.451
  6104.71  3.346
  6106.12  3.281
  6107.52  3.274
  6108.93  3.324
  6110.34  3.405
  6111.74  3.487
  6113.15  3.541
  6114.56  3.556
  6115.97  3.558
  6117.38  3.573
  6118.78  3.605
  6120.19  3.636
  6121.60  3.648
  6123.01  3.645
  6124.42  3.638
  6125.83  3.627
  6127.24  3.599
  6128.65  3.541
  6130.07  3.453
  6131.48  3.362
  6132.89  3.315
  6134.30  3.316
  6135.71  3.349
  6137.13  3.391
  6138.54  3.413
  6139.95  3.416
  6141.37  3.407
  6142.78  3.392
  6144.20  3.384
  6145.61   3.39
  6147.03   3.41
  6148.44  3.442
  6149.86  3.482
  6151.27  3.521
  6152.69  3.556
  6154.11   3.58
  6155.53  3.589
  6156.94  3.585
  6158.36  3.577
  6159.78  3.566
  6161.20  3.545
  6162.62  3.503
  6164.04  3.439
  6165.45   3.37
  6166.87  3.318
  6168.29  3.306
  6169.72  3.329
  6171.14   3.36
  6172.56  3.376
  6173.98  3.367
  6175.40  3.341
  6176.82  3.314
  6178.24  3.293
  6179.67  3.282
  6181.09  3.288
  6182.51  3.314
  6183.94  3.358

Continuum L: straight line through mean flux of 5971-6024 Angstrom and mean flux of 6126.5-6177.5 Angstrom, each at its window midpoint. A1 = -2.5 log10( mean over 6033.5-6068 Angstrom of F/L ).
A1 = 0.06 mag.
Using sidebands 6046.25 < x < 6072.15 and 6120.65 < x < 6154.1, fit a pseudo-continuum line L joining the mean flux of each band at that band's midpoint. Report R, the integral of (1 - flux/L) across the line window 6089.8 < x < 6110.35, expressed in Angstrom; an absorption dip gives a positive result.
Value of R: -1.2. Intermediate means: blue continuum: 3.18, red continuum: 3.47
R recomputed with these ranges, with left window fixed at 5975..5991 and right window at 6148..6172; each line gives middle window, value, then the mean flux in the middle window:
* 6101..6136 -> -0.8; 3.49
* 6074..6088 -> 0.3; 3.29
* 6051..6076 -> 1.3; 3.16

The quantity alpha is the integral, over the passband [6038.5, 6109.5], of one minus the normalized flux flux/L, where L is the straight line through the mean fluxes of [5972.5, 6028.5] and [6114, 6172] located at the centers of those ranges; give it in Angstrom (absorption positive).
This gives 2.3 Angstrom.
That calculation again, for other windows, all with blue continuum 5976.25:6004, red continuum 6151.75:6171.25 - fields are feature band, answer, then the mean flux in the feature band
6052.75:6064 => 0.6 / 3.13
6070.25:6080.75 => -0.1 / 3.36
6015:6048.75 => -1.4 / 3.4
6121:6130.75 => -0.5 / 3.59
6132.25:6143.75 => 0.2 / 3.37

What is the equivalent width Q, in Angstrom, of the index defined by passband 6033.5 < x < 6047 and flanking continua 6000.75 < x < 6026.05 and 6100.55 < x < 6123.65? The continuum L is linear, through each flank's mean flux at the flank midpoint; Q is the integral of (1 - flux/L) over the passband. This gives 1.1 Angstrom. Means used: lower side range 3.57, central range 3.26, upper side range 3.5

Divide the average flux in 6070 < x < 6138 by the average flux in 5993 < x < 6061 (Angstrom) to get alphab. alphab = 1.02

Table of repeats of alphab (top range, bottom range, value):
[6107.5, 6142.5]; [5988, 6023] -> 1.02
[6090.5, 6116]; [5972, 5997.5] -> 1.11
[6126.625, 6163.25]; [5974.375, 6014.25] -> 1.05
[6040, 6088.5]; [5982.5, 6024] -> 0.96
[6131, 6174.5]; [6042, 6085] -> 1.06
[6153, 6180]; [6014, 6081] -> 1.03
